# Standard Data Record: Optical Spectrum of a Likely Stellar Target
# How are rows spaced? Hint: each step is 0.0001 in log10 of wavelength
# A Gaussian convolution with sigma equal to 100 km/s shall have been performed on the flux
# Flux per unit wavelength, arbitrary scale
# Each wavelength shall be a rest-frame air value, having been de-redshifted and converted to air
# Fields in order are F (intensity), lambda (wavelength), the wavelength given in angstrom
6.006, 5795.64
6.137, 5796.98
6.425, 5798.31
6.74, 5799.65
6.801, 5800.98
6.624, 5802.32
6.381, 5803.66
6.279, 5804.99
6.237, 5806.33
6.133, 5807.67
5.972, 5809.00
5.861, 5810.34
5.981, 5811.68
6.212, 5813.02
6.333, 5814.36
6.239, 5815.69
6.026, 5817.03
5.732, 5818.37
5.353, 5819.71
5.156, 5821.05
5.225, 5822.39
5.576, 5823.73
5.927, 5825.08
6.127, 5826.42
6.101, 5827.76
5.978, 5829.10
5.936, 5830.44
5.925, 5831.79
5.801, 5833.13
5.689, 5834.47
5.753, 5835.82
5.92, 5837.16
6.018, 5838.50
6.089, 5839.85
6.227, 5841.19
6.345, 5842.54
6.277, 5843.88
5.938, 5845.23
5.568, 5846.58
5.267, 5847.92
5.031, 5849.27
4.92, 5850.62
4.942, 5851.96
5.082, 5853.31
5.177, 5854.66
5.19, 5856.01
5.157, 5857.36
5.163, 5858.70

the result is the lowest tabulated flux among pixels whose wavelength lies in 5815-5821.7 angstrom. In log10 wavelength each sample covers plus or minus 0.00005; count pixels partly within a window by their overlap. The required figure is 5.156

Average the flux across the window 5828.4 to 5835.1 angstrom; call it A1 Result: 5.87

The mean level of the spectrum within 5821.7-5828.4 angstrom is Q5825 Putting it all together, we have 5.78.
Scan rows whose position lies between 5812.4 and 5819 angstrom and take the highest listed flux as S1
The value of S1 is 6.333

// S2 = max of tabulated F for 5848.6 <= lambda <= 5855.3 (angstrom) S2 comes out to 5.177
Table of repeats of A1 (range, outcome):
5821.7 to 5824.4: 5.4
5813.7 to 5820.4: 5.94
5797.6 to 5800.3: 6.57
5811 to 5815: 6.17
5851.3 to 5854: 5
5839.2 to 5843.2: 6.22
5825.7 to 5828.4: 6.12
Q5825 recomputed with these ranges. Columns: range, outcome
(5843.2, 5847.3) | 5.93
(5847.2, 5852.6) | 5.05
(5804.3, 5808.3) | 6.22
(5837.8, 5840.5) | 6.05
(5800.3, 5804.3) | 6.6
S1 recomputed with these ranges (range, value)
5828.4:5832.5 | 5.978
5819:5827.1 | 6.127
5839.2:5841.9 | 6.227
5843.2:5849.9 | 6.277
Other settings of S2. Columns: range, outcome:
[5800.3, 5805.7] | 6.801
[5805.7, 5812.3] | 6.237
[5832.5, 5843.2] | 6.345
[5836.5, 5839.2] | 6.018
